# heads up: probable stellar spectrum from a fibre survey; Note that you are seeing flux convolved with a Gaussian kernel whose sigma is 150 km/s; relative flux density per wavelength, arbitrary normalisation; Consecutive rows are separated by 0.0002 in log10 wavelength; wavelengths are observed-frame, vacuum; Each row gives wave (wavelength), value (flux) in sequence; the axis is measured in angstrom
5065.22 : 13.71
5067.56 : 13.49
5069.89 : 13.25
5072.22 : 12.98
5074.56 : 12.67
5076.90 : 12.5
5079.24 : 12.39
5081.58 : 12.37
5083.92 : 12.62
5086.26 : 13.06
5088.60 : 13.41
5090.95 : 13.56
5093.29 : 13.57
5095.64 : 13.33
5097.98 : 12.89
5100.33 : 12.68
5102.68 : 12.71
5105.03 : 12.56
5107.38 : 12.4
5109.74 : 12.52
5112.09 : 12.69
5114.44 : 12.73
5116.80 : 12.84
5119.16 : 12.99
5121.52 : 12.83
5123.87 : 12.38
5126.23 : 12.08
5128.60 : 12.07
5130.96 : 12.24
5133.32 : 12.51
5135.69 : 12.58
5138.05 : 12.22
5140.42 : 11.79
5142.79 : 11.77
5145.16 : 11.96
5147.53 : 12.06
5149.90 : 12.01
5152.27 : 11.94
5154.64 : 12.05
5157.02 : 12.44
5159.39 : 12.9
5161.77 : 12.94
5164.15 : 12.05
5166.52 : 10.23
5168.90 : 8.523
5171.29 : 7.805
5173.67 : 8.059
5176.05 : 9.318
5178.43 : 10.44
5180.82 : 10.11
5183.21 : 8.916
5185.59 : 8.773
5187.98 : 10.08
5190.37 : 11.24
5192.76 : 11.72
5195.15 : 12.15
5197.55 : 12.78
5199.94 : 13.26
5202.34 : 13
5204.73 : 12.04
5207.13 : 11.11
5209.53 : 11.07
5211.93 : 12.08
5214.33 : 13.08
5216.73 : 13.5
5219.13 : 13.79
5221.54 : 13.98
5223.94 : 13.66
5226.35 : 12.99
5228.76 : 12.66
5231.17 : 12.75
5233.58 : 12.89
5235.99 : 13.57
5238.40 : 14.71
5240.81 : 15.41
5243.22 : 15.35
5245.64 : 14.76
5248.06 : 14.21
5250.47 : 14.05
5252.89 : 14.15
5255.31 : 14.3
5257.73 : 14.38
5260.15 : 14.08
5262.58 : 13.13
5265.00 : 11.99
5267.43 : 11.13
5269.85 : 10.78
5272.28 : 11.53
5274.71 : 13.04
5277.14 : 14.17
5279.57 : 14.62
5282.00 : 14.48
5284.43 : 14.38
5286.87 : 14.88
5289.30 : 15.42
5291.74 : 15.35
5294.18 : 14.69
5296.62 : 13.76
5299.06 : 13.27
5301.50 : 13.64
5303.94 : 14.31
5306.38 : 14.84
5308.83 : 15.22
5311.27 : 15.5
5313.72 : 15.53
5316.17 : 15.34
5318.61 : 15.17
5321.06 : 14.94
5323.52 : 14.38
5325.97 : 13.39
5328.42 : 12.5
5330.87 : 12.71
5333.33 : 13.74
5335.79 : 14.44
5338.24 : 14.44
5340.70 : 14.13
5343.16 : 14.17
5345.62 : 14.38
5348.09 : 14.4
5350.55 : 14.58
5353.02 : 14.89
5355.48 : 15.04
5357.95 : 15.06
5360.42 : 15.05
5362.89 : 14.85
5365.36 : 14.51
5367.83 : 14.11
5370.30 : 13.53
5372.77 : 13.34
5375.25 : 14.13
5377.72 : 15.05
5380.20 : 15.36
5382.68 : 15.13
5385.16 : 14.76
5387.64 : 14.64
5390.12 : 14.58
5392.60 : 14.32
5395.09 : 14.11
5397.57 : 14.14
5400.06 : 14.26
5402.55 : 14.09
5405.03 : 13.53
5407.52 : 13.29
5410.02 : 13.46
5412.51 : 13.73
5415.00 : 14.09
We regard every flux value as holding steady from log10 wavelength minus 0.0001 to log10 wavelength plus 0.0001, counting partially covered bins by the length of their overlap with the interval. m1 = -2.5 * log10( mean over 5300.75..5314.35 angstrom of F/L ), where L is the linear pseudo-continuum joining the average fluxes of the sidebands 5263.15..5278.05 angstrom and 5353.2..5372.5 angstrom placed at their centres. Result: -0.14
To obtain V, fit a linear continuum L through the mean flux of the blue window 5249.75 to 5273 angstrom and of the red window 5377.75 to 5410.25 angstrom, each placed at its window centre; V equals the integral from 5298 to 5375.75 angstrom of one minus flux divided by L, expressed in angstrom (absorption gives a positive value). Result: -3.6 angstrom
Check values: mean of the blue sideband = 13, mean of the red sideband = 14.3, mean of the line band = 14.4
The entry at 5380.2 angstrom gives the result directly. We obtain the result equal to 15.36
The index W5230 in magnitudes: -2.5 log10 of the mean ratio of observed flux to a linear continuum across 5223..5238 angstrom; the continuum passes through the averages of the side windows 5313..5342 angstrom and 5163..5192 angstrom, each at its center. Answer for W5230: -0.17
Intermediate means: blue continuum 9.66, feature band 13.2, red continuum 14.2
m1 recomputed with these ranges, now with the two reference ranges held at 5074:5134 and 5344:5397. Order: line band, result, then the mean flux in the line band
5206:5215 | 0.15 mag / 11.8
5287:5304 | -0.03 mag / 14.4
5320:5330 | 0.04 mag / 13.7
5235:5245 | -0.09 mag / 14.8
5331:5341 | 0.02 mag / 14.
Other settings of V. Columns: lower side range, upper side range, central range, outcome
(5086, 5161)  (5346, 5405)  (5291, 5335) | -1.03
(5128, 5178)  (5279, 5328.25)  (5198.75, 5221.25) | 0.00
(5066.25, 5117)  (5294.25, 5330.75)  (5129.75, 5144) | 1.08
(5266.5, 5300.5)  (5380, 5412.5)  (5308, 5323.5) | -1.53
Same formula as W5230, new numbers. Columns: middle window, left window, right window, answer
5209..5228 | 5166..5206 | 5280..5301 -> -0.12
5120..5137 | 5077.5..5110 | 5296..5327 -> 0.06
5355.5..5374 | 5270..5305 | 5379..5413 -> -0.02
